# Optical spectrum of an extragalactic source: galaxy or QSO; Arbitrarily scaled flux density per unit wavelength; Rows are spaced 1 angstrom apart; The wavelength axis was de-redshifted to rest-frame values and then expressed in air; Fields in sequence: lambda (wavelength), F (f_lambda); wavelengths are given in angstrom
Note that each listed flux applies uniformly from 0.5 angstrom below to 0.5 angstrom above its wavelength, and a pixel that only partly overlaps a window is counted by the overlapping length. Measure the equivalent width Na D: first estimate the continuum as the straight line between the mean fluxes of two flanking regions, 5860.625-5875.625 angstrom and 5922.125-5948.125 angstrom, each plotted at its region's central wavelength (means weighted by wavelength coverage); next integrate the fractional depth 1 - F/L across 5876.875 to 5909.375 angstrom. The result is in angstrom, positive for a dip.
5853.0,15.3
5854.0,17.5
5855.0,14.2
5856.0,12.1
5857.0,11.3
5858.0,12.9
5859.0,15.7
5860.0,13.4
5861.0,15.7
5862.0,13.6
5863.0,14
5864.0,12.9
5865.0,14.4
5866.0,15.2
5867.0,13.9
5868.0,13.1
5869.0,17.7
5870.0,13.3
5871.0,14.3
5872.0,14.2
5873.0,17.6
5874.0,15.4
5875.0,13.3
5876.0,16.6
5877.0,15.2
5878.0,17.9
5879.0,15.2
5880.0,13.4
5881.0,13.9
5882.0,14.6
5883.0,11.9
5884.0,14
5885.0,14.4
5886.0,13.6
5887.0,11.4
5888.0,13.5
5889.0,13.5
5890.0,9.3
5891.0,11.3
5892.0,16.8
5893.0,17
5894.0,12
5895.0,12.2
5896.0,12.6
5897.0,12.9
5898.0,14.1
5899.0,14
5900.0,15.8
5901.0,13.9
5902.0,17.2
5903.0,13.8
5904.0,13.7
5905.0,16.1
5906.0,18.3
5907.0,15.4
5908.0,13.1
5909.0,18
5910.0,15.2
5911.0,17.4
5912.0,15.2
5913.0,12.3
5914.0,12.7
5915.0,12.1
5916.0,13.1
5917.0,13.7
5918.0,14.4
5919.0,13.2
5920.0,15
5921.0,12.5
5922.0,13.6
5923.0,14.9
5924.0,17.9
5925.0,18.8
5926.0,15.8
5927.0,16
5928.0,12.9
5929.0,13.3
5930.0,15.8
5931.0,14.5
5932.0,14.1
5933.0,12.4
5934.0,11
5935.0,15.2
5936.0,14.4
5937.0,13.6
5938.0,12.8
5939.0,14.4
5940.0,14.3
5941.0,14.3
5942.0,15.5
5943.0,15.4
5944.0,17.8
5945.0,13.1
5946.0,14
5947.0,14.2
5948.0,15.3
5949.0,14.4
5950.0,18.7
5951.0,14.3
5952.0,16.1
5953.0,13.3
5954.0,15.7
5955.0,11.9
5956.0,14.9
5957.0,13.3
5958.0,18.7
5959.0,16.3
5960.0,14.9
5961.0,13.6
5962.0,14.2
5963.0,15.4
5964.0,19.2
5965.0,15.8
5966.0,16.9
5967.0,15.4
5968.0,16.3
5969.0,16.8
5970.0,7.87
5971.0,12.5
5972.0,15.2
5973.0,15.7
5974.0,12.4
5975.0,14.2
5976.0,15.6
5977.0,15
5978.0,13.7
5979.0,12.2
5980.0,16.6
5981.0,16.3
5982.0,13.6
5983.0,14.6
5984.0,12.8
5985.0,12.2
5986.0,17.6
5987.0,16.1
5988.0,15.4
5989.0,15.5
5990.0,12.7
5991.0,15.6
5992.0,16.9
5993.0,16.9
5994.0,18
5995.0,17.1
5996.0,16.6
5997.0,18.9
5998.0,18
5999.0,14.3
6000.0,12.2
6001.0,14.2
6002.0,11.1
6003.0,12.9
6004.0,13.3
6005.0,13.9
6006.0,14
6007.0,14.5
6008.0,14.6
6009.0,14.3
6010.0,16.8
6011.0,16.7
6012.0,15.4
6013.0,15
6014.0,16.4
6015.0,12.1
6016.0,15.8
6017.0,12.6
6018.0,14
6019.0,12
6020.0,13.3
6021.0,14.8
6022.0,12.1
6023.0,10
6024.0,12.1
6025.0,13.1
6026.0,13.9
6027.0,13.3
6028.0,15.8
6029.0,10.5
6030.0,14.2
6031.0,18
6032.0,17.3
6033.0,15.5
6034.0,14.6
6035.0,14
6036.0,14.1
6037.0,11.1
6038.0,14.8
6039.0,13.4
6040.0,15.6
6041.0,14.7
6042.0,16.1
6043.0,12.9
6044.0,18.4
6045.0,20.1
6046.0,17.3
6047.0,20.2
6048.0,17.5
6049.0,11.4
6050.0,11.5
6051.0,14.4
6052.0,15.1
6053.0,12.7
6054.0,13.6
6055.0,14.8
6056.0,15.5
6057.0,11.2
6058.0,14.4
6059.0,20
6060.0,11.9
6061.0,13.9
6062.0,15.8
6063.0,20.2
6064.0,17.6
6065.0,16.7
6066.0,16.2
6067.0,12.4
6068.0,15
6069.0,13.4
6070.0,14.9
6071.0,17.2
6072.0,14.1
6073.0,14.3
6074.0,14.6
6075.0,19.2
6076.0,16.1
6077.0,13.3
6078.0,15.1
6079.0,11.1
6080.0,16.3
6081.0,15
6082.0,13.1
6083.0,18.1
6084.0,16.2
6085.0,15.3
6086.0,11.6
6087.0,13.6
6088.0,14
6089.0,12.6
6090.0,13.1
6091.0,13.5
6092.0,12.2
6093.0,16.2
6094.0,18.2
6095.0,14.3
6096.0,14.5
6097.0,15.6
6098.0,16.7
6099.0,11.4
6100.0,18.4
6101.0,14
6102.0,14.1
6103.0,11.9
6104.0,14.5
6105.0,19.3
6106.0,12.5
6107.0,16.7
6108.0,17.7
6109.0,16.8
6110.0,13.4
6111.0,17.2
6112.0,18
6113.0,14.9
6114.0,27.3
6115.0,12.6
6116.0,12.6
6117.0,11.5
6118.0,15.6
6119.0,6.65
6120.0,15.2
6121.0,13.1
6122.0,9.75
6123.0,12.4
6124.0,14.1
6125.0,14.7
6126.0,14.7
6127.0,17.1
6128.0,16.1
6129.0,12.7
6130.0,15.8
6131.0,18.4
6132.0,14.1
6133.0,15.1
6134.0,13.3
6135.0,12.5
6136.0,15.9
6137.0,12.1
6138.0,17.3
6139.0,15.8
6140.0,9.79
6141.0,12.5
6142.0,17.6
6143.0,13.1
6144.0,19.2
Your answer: 0.9 angstrom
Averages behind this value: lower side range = 14.6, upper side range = 14.7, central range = 14.2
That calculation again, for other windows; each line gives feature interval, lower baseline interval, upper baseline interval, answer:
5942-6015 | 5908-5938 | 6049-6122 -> -2.3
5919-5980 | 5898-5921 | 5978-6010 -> 0.3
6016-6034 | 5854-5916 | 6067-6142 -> 1.0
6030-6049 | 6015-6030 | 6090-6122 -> -3.1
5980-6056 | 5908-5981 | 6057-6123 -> 0.4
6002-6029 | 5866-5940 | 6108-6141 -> 1.2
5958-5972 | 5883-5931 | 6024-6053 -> -0.6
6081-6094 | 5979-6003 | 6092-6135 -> 0.6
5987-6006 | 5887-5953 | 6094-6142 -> -0.8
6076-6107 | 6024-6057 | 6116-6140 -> -0.6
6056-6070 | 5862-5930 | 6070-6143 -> -0.6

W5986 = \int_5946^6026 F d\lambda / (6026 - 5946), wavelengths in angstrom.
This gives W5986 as 14.7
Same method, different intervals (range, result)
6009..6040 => 14.1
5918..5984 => 14.7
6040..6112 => 15.1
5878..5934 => 14.3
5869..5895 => 14.2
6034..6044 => 14.3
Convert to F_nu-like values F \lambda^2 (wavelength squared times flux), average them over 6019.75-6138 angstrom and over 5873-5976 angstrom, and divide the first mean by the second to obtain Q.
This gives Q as 1.1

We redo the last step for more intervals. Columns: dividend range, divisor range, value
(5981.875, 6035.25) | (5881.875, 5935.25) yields 1.06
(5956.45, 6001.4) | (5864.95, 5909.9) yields 1.09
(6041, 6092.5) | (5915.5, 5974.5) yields 1.06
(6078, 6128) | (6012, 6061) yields 1.04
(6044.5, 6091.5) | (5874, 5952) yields 1.09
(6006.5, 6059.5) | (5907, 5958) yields 1.04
